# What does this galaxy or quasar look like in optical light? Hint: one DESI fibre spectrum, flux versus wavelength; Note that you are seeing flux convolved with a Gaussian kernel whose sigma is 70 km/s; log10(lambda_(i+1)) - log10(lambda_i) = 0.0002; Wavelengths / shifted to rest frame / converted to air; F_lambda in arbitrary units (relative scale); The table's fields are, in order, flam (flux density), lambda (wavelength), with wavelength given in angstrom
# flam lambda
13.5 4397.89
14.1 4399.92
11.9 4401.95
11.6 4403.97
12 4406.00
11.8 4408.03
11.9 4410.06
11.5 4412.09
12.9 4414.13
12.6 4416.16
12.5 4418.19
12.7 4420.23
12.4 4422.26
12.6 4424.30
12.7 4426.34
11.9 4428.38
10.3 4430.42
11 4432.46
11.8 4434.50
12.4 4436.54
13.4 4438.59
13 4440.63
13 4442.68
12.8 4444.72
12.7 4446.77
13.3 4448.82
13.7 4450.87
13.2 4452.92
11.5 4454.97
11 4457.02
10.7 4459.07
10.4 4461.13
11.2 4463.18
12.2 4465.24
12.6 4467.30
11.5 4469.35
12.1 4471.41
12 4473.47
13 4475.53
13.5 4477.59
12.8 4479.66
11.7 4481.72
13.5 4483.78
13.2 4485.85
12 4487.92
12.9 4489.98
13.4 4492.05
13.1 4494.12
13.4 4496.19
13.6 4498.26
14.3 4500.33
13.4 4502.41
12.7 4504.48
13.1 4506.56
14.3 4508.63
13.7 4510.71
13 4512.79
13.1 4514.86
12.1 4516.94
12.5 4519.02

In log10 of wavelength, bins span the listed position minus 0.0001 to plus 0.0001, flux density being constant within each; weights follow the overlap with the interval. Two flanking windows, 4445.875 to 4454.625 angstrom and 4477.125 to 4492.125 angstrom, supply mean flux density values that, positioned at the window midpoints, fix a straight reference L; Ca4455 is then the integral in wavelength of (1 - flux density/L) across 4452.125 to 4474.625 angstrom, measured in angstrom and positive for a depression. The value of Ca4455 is 2.3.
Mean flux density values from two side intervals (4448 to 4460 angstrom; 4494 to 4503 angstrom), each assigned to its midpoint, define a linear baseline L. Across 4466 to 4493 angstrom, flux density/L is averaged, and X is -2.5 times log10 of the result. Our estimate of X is 0.03 mag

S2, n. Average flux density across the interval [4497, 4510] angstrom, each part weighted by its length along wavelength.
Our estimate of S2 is 13.6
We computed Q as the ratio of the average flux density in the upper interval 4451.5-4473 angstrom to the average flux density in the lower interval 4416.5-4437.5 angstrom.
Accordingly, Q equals 0.97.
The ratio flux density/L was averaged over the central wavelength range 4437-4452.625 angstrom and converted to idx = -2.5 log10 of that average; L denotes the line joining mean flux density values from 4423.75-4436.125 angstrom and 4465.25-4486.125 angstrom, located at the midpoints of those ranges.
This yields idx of -0.10 mag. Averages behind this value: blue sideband 11.7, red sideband 12.5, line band 13.1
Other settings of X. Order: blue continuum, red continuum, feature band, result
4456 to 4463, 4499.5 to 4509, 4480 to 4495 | -0.03 mag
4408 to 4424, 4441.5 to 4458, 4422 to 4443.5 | 0.03 mag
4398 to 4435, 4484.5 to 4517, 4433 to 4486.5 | 0.03 mag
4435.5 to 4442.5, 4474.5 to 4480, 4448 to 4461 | 0.08 mag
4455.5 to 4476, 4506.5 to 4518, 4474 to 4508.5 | -0.05 mag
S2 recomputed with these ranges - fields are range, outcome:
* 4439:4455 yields 13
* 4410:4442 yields 12.2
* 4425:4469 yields 12.1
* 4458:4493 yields 12.3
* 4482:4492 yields 12.9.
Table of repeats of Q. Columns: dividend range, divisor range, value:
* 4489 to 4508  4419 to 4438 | 1.11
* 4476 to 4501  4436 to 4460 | 1.04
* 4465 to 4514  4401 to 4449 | 1.06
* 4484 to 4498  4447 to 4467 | 1.09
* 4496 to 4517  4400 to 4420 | 1.10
